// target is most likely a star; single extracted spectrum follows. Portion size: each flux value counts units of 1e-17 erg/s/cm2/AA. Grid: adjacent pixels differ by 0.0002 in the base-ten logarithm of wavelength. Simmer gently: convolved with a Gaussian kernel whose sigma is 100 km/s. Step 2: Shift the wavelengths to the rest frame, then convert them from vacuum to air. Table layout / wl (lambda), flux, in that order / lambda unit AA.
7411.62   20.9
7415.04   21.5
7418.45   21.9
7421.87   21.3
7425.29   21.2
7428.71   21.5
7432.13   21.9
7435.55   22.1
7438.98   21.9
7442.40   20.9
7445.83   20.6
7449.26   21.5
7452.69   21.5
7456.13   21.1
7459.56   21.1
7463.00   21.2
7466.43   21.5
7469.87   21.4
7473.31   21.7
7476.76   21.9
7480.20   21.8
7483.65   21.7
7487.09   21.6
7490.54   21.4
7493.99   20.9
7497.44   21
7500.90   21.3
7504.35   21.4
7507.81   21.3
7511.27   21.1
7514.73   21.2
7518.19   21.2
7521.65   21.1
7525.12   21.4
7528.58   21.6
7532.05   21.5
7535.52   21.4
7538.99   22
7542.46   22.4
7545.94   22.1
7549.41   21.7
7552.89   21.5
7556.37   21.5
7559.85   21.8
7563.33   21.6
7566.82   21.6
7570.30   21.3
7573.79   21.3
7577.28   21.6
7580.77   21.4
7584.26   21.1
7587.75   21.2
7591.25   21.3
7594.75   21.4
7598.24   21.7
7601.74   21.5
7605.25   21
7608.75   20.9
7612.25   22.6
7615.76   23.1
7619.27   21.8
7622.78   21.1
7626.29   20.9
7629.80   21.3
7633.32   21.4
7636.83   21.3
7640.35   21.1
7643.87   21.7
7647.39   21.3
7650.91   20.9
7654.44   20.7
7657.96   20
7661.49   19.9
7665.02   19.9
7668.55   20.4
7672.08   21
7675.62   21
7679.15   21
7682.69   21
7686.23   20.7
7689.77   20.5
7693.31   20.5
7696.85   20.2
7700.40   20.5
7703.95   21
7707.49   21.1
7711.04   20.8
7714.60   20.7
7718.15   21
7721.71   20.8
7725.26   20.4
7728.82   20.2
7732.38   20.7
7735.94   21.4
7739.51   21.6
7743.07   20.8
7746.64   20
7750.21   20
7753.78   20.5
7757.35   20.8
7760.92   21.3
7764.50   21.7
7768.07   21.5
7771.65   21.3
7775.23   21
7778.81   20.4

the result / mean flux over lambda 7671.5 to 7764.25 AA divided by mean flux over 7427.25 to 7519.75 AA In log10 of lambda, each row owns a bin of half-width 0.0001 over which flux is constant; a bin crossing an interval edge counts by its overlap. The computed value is 1.0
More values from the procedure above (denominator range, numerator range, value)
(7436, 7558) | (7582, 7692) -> 0.98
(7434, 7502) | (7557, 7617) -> 1.01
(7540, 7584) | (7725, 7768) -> 0.96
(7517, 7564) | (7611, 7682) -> 0.98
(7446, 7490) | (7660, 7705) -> 0.96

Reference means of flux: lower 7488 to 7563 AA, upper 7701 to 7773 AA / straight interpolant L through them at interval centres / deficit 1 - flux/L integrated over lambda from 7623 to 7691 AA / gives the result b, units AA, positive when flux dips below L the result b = 0.8 AA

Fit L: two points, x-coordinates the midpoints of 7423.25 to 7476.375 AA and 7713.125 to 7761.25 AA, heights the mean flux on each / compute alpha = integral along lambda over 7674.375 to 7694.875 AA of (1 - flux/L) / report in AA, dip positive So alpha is 0.1 AA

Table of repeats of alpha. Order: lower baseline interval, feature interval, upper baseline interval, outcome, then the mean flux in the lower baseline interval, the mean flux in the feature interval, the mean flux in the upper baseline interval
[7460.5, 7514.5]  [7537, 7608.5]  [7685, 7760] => -1.3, 21.4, 21.5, 20.7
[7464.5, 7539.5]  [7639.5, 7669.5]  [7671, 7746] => 0.4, 21.4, 20.6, 20.8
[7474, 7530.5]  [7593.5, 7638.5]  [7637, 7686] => -1.3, 21.4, 21.5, 20.8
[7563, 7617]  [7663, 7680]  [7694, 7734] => 0.3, 21.5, 20.6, 20.7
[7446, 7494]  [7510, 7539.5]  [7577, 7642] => 0.1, 21.4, 21.4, 21.5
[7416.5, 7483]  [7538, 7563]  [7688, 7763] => -0.8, 21.5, 21.8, 20.7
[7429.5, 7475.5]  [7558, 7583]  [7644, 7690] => -0.6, 21.4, 21.5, 20.7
